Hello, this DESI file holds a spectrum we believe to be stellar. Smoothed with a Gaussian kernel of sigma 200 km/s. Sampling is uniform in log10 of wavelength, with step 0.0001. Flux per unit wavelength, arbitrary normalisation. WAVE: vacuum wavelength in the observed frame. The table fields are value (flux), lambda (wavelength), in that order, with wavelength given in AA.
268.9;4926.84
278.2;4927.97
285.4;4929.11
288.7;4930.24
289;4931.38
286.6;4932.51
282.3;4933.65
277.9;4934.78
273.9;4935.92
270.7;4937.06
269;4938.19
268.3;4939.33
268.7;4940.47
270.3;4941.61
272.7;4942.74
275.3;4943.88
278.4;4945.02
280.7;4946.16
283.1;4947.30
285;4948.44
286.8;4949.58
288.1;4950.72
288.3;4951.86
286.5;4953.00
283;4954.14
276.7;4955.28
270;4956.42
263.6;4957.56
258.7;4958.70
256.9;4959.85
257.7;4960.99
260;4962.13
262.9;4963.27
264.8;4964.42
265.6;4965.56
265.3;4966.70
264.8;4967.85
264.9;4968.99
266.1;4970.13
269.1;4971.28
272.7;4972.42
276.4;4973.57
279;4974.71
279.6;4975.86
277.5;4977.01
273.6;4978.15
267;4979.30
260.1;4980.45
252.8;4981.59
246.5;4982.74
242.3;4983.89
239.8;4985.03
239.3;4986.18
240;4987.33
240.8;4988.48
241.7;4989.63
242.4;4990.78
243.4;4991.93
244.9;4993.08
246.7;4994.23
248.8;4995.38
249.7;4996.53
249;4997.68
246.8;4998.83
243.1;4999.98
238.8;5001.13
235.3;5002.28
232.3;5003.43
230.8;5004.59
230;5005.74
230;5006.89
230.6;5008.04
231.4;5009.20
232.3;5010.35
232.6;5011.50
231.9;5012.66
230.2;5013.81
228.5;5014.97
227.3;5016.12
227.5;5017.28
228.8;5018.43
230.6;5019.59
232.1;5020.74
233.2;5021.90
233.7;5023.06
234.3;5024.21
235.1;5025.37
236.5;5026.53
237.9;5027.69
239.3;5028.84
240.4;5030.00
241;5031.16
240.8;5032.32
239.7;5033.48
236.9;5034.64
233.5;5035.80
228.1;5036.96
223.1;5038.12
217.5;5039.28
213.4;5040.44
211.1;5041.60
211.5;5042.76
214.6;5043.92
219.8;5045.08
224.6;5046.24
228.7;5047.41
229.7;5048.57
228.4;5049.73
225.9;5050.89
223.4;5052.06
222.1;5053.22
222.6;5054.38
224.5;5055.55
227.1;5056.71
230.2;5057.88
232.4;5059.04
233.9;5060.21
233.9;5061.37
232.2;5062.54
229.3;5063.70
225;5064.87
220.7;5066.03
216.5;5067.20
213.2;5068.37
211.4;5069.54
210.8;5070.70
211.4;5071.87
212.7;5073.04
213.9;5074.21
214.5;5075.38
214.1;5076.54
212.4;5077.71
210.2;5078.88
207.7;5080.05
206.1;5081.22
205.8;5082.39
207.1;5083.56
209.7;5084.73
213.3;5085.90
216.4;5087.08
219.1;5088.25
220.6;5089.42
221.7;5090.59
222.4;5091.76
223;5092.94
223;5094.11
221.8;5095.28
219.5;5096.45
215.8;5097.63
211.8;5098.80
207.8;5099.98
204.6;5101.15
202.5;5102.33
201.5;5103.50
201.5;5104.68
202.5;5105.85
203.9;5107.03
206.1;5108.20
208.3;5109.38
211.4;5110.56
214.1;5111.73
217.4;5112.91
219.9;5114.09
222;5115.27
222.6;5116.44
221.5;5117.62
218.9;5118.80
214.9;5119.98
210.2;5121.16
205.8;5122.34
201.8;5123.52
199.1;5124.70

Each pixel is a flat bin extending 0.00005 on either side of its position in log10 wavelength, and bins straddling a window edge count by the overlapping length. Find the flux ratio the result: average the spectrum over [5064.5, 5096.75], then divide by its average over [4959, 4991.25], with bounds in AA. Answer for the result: 0.83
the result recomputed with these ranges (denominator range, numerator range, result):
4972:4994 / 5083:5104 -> 0.84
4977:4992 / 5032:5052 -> 0.90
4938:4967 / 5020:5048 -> 0.84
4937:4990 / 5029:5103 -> 0.83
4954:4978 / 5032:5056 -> 0.84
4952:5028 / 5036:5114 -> 0.87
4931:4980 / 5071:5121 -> 0.78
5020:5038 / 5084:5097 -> 0.93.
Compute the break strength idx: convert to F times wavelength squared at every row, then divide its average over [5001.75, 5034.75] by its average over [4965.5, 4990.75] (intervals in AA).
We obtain 0.9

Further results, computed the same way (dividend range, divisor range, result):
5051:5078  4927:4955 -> 0.83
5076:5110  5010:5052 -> 0.95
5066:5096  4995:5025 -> 0.94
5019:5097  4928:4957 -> 0.84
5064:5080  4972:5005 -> 0.88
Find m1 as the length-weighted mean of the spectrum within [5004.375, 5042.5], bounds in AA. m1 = 231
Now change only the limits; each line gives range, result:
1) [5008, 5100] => 224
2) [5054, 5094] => 218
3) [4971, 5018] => 246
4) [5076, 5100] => 215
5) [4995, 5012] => 237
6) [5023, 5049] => 229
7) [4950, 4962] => 273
